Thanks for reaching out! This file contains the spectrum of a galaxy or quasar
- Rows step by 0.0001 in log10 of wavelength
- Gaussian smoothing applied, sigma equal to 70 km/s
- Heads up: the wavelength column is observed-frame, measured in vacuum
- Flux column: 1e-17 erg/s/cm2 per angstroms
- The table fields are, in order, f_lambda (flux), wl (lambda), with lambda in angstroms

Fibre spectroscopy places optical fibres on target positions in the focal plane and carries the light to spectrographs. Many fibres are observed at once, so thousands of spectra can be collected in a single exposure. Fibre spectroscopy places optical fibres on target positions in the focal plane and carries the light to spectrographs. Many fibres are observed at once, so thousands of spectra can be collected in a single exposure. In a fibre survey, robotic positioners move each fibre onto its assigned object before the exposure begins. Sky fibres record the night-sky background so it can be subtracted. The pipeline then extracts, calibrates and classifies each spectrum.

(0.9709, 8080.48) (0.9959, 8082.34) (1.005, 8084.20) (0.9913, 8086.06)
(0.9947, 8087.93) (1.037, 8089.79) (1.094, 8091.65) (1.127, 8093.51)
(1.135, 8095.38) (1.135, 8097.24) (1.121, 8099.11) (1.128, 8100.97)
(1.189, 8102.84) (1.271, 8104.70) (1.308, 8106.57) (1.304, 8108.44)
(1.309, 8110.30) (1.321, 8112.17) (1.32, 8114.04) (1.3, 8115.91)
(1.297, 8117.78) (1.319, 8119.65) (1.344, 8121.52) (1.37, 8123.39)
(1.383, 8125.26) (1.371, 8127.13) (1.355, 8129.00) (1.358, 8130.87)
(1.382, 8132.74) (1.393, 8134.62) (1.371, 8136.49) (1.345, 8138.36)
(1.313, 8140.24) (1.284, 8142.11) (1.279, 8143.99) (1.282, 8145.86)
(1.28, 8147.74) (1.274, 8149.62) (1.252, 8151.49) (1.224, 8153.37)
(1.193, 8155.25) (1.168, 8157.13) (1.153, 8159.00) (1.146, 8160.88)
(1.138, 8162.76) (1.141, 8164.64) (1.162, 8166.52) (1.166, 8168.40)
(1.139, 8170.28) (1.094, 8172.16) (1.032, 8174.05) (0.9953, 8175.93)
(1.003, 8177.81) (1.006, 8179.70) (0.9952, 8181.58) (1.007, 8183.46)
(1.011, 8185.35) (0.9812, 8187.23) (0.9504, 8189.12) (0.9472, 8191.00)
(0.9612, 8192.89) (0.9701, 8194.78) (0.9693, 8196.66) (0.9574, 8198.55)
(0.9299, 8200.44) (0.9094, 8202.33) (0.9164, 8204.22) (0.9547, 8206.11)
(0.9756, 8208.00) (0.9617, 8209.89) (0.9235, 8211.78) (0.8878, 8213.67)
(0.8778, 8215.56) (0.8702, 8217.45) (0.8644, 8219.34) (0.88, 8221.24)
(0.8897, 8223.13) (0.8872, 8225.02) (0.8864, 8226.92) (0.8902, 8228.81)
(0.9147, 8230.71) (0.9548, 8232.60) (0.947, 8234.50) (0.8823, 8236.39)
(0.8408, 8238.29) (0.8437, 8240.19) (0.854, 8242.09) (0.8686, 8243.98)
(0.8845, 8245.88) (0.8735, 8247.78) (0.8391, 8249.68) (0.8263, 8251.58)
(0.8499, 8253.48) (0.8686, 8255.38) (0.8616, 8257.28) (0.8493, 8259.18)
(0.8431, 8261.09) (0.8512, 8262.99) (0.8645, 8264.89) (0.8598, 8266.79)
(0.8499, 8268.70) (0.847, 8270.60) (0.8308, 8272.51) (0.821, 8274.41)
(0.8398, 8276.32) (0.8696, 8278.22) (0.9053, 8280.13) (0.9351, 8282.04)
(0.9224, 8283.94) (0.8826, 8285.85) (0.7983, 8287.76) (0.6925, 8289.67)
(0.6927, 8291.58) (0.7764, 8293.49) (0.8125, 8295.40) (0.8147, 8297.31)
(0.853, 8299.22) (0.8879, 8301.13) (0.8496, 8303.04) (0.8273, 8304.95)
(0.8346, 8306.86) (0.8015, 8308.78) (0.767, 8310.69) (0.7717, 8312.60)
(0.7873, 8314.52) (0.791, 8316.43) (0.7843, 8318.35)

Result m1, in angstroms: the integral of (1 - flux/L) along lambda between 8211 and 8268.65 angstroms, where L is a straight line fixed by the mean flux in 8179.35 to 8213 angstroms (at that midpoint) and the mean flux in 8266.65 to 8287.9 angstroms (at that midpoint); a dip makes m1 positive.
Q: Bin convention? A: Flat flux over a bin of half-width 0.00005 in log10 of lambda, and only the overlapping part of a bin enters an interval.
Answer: 2.3 angstroms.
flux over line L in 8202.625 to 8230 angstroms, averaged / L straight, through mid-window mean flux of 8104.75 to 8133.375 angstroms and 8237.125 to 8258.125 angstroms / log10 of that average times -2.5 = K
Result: 0.078 mag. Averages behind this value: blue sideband 1.33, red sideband 0.856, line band 0.905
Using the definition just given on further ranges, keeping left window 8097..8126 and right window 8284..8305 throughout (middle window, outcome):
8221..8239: 0.090 mag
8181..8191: 0.108 mag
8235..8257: 0.092 mag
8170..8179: 0.075 mag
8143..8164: -0.040 mag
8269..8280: 0.020 mag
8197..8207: 0.124 mag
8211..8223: 0.144 mag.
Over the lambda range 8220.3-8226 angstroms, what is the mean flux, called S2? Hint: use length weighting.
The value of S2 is 0.886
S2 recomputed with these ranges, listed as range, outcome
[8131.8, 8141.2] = 1.36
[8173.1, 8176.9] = 1.01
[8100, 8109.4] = 1.24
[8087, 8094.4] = 1.06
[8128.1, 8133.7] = 1.36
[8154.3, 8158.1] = 1.18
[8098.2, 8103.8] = 1.15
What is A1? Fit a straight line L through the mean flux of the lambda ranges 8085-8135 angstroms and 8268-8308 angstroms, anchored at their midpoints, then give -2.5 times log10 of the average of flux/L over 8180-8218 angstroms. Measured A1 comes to 0.10 mag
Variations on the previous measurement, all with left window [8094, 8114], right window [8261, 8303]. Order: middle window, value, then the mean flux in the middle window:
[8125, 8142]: -0.172 mag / 1.36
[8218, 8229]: 0.098 mag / 0.882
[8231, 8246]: 0.056 mag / 0.886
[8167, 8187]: 0.022 mag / 1.05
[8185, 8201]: 0.074 mag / 0.963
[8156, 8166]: -0.049 mag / 1.15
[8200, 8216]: 0.080 mag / 0.928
